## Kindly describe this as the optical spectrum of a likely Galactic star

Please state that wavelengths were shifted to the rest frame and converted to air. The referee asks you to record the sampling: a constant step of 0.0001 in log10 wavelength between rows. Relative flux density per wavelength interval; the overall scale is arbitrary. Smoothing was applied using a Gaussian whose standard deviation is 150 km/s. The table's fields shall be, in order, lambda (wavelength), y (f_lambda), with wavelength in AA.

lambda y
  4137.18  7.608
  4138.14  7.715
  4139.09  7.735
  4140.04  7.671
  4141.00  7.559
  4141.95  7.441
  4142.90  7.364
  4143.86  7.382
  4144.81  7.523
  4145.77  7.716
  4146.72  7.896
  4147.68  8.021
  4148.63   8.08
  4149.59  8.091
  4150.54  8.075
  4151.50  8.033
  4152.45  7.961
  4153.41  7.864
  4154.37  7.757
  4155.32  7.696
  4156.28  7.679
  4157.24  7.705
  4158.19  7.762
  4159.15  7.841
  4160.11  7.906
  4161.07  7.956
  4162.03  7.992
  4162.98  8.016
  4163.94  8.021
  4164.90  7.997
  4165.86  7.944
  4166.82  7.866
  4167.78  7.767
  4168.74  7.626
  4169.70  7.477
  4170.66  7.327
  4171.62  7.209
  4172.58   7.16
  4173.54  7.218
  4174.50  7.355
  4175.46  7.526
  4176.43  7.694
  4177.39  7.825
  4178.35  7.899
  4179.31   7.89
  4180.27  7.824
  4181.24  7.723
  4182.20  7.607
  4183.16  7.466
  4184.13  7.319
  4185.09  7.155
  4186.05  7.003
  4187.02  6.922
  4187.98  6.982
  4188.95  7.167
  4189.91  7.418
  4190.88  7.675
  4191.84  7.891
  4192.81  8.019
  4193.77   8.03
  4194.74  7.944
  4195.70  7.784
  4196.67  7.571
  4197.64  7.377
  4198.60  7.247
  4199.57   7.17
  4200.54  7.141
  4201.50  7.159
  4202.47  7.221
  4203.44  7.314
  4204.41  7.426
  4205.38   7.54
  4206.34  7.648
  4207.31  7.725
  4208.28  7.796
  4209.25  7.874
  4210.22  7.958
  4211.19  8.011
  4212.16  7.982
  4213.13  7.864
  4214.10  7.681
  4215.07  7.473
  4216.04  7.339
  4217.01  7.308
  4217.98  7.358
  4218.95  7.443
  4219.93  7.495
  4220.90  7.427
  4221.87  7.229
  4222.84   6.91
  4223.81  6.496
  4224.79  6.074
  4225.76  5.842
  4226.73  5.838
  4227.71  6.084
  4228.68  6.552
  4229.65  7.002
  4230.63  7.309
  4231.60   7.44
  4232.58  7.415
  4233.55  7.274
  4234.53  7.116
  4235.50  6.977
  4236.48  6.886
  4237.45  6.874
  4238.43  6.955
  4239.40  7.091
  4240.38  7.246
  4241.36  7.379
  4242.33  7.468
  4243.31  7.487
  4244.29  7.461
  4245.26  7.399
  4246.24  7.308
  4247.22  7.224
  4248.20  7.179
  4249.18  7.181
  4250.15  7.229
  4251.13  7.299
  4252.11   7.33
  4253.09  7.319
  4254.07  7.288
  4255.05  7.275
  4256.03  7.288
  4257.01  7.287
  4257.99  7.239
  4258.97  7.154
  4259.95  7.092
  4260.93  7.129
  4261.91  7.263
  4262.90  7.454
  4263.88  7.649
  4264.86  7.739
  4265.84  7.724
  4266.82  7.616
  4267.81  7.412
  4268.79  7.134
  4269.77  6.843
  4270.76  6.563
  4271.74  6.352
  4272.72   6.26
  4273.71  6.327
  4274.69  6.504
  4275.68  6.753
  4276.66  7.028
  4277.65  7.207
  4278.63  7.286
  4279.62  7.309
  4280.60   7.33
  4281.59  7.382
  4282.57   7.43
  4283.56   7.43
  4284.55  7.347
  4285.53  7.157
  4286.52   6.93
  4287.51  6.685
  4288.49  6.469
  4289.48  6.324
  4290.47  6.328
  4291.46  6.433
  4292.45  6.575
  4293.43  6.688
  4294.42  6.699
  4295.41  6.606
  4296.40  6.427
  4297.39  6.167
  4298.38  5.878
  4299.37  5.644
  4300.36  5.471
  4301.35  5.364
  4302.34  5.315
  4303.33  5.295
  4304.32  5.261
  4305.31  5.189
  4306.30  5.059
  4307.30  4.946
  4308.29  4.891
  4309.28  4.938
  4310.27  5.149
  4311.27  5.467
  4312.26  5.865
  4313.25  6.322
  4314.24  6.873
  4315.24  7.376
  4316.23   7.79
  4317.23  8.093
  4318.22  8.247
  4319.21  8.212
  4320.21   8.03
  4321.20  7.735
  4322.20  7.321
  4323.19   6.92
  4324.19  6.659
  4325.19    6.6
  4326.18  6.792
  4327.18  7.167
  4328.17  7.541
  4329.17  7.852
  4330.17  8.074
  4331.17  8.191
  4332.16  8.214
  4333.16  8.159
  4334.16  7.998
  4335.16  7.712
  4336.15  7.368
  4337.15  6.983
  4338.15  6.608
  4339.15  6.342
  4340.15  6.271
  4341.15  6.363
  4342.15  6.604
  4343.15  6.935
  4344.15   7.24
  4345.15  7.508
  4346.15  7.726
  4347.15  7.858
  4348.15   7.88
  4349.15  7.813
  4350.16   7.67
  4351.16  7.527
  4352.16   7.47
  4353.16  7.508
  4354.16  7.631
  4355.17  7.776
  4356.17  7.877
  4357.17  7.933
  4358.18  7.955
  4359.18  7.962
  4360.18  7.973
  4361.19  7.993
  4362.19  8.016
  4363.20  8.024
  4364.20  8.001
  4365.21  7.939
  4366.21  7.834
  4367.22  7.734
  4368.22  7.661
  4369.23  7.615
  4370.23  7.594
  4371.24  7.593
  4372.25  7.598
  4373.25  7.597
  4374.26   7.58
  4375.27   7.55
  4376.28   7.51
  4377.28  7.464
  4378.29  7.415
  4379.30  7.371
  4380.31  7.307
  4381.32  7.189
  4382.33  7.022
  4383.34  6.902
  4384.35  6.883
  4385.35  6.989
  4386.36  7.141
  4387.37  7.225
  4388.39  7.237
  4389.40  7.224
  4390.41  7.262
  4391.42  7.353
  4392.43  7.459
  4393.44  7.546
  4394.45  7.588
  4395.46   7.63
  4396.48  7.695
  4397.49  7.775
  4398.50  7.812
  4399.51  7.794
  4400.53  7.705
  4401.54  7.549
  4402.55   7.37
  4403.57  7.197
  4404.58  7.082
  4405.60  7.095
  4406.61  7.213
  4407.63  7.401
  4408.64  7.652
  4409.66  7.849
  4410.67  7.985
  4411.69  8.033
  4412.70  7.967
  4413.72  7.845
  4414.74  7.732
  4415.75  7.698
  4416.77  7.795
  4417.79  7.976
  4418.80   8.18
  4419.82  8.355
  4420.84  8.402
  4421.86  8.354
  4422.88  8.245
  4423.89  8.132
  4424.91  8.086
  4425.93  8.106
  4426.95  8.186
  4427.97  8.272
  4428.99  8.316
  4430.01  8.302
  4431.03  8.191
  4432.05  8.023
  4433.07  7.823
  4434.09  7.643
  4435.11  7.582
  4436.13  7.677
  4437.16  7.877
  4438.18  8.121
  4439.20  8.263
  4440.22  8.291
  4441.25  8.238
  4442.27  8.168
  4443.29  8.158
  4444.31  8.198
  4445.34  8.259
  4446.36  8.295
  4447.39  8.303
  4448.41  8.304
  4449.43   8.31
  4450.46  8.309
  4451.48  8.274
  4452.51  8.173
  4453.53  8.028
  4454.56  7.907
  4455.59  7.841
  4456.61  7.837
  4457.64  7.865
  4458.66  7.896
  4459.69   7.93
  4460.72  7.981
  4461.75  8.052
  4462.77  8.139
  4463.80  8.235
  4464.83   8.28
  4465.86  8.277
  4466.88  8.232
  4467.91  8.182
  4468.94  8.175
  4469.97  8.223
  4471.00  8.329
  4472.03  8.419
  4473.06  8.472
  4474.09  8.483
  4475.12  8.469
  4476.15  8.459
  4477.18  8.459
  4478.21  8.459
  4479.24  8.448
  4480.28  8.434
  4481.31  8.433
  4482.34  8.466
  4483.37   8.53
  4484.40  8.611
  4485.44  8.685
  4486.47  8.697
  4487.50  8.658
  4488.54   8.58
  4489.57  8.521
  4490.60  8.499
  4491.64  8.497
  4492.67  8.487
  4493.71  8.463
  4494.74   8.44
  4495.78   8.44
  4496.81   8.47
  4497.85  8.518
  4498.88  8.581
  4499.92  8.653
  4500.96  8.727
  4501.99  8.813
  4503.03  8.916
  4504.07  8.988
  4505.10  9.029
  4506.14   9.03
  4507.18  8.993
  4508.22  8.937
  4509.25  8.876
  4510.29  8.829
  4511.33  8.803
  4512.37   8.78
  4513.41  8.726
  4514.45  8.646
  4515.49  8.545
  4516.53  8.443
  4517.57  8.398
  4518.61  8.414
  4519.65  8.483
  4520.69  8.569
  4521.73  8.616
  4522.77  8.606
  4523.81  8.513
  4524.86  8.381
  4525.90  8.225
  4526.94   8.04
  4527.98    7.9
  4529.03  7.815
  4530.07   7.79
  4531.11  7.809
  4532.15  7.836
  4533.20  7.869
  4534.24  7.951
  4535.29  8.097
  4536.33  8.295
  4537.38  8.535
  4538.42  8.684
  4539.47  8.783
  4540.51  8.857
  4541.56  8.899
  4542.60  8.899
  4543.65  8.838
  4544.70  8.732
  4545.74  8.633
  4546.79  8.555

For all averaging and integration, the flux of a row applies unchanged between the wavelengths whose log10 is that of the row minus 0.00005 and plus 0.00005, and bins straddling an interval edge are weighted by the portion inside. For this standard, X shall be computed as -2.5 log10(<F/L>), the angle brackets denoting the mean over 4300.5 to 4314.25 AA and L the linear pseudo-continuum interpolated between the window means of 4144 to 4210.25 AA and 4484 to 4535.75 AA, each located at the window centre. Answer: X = 0.43 mag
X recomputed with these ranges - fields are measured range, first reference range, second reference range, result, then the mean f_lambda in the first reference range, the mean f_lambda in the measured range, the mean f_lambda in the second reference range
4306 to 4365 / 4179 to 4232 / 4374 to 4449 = 0.052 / 7.35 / 7.25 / 7.75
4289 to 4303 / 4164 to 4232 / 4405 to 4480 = 0.245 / 7.4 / 6.13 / 8.09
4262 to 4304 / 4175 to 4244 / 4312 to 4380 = 0.109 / 7.34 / 6.72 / 7.51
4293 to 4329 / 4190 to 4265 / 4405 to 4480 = 0.188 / 7.3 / 6.4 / 8.09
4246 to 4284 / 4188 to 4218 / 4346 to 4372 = 0.072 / 7.58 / 7.17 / 7.79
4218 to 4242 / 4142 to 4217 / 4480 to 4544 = 0.123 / 7.64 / 6.94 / 8.53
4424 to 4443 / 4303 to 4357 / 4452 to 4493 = -0.015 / 7.03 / 8.07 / 8.31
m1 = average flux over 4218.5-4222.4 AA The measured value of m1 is 7.39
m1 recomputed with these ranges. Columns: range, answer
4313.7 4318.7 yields 7.66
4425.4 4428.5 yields 8.18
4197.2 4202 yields 7.23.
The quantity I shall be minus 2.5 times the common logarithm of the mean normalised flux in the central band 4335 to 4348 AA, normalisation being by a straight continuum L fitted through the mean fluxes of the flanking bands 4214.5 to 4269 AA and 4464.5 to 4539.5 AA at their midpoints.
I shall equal 0.09 mag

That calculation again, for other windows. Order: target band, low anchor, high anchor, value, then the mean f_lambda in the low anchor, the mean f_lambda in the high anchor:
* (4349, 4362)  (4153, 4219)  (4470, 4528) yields 0.05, 7.6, 8.57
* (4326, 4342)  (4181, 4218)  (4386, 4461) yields 0.06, 7.52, 7.87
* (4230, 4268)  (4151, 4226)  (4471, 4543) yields 0.06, 7.54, 8.51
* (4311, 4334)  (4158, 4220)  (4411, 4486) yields 0.07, 7.59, 8.17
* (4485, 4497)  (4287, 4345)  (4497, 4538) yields -0.04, 6.66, 8.49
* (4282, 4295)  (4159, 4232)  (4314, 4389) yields 0.10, 7.44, 7.5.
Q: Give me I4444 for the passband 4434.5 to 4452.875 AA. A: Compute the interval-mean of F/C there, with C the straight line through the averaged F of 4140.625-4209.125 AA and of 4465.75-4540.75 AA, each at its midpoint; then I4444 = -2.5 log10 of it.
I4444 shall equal 0.02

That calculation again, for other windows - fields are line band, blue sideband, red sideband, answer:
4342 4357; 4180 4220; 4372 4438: 0.01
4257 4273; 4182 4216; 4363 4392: 0.05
